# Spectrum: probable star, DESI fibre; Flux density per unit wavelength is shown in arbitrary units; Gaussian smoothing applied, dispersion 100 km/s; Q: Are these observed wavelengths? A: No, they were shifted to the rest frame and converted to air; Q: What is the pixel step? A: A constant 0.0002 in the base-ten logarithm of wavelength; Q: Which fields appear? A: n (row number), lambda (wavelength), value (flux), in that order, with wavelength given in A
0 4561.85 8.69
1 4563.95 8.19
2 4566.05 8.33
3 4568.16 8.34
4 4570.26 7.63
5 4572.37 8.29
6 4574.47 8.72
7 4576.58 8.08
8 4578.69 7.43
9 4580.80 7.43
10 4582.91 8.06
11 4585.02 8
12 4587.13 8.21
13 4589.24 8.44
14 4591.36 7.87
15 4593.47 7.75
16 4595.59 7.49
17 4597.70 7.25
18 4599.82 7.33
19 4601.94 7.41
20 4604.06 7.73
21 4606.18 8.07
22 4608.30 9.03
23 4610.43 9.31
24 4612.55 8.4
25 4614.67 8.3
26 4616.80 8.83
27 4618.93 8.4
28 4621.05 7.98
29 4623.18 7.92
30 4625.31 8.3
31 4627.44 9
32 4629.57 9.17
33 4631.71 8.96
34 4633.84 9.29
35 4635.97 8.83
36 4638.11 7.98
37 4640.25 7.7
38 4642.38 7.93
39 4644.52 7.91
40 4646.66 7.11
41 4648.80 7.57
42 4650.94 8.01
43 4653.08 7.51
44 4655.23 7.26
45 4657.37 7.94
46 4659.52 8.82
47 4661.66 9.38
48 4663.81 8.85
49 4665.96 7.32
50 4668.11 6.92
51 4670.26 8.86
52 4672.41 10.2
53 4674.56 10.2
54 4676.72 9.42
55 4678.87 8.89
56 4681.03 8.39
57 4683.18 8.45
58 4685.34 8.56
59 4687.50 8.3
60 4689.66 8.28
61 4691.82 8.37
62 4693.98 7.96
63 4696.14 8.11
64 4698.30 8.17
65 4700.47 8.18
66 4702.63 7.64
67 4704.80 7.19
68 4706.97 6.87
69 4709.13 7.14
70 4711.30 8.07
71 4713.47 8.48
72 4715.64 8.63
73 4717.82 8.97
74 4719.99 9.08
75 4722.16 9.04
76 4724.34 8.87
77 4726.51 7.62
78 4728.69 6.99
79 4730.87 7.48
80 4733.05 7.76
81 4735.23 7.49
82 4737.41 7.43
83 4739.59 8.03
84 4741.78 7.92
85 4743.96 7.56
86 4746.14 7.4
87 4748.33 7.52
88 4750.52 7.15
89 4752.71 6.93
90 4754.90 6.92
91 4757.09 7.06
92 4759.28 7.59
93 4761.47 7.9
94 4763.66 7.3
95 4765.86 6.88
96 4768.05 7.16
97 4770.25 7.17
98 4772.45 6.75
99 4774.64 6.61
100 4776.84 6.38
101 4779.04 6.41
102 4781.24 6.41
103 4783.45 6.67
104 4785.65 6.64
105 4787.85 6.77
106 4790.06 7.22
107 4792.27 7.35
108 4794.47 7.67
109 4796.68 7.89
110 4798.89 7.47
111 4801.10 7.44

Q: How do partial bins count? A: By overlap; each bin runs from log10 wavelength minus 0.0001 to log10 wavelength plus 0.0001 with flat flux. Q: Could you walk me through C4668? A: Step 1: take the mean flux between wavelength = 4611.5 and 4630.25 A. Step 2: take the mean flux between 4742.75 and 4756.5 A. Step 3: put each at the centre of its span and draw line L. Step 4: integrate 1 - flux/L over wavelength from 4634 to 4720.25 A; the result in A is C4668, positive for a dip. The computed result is -3.42 A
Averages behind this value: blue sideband 8.47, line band 8.24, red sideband 7.25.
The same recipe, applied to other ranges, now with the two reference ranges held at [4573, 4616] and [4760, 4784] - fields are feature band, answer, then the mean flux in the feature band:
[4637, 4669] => -0.99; 7.89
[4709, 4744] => -4.32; 8.07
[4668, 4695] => -4.59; 8.74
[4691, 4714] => -1.50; 7.81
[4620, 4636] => -1.77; 8.67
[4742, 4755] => -0.51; 7.32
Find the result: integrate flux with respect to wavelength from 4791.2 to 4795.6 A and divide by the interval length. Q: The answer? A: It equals 7.52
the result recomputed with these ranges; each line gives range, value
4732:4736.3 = 7.62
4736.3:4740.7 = 7.72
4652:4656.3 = 7.38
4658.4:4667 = 8.59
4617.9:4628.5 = 8.32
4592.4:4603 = 7.45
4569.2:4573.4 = 7.96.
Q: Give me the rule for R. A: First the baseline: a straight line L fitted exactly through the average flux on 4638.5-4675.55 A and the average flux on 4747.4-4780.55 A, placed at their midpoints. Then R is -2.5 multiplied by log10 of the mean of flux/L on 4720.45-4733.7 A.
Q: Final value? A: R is -0.08 mag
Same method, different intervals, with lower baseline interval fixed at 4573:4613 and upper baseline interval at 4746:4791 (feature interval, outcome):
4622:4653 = -0.07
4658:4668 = -0.11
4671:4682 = -0.24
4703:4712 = 0.00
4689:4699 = -0.11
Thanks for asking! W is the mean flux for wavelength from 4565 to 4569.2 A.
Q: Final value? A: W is 8.32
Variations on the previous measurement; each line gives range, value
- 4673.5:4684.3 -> 9.06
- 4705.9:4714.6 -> 7.65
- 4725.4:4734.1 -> 7.47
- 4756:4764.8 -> 7.46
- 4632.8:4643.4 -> 8.35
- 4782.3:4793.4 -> 6.93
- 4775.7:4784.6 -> 6.47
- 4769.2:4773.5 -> 6.96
